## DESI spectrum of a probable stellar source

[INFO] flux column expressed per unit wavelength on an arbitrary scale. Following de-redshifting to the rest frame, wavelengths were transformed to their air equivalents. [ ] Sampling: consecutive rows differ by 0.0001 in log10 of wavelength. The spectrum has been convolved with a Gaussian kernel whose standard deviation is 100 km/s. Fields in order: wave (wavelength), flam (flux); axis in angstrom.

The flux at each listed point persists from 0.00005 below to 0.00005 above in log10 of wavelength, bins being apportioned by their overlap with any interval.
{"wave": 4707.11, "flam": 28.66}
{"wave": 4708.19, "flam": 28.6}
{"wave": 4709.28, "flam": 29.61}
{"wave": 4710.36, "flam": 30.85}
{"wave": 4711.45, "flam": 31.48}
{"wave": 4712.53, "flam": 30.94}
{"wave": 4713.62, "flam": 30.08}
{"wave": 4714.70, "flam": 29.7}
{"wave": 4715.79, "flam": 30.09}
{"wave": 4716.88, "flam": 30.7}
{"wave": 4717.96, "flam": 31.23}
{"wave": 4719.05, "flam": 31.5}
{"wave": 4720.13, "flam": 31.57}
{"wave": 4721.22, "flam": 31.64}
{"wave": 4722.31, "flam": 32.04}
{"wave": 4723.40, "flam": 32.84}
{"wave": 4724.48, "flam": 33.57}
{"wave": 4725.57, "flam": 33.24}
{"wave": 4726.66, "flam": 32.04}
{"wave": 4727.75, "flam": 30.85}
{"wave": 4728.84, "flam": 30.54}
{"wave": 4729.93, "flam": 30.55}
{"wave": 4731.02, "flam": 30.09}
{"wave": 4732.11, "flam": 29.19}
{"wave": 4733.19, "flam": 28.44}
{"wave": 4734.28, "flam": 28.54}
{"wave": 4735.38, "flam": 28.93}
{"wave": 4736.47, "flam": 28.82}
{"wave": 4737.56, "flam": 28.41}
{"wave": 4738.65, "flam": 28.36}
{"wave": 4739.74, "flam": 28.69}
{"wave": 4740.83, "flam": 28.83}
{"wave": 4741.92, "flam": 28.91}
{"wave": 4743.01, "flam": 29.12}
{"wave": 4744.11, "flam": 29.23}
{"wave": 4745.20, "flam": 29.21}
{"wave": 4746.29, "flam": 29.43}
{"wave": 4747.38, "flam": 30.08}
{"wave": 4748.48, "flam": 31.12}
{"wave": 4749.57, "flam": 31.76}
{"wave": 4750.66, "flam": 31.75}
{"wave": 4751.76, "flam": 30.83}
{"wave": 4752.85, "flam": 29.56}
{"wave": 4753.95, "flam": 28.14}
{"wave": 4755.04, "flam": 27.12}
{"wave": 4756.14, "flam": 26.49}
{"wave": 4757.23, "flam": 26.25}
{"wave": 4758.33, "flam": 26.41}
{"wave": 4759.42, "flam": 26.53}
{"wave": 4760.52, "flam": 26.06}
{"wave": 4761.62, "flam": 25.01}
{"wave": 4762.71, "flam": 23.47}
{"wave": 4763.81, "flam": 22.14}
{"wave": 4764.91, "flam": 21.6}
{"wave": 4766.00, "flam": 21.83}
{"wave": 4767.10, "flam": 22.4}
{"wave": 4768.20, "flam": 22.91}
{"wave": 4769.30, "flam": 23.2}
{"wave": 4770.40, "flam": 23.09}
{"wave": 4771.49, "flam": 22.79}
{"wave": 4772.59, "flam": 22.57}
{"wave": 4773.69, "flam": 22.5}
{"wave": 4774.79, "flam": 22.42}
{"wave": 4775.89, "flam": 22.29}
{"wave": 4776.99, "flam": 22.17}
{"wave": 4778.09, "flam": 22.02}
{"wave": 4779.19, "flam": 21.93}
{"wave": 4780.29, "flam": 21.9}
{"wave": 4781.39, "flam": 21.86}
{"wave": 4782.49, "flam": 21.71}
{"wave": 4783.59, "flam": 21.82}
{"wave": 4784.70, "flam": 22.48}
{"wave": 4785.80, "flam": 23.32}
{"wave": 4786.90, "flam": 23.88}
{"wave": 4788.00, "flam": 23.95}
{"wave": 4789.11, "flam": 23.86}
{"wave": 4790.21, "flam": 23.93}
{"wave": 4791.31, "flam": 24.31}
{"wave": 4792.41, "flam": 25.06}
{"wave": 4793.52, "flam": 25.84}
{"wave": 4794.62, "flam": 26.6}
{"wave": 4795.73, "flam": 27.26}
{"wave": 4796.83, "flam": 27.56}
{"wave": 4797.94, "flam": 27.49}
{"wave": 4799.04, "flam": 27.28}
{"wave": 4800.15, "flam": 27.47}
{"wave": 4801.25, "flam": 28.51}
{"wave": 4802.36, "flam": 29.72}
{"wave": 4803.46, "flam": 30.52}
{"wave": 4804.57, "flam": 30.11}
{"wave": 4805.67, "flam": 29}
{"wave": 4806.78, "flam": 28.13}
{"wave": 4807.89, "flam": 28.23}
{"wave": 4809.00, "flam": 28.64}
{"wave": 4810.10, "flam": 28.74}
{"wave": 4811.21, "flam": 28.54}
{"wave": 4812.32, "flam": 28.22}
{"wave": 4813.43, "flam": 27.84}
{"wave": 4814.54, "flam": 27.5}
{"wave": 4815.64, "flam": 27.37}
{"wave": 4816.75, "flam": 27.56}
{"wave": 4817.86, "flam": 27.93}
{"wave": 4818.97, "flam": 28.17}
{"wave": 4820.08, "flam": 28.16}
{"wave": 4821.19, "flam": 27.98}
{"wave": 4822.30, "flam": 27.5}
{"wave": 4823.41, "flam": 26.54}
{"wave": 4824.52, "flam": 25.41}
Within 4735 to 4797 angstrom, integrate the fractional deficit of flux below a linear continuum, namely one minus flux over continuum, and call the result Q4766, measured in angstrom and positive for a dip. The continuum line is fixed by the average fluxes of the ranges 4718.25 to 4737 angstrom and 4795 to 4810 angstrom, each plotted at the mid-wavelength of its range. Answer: 8.5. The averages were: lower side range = 30.8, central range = 25.6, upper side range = 28.4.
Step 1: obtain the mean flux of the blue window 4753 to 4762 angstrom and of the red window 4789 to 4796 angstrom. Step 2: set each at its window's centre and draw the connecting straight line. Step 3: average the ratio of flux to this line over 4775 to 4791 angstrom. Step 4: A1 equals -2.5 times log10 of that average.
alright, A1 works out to 0.134 mag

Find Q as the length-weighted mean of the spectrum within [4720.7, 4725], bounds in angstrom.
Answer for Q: 32.5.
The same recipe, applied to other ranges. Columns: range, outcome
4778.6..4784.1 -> 21.9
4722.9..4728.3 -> 32.5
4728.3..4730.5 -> 30.5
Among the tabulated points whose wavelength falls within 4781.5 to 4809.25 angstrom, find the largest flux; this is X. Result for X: 30.52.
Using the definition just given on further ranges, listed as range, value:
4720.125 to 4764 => 33.57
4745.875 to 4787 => 31.76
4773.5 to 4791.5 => 24.31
